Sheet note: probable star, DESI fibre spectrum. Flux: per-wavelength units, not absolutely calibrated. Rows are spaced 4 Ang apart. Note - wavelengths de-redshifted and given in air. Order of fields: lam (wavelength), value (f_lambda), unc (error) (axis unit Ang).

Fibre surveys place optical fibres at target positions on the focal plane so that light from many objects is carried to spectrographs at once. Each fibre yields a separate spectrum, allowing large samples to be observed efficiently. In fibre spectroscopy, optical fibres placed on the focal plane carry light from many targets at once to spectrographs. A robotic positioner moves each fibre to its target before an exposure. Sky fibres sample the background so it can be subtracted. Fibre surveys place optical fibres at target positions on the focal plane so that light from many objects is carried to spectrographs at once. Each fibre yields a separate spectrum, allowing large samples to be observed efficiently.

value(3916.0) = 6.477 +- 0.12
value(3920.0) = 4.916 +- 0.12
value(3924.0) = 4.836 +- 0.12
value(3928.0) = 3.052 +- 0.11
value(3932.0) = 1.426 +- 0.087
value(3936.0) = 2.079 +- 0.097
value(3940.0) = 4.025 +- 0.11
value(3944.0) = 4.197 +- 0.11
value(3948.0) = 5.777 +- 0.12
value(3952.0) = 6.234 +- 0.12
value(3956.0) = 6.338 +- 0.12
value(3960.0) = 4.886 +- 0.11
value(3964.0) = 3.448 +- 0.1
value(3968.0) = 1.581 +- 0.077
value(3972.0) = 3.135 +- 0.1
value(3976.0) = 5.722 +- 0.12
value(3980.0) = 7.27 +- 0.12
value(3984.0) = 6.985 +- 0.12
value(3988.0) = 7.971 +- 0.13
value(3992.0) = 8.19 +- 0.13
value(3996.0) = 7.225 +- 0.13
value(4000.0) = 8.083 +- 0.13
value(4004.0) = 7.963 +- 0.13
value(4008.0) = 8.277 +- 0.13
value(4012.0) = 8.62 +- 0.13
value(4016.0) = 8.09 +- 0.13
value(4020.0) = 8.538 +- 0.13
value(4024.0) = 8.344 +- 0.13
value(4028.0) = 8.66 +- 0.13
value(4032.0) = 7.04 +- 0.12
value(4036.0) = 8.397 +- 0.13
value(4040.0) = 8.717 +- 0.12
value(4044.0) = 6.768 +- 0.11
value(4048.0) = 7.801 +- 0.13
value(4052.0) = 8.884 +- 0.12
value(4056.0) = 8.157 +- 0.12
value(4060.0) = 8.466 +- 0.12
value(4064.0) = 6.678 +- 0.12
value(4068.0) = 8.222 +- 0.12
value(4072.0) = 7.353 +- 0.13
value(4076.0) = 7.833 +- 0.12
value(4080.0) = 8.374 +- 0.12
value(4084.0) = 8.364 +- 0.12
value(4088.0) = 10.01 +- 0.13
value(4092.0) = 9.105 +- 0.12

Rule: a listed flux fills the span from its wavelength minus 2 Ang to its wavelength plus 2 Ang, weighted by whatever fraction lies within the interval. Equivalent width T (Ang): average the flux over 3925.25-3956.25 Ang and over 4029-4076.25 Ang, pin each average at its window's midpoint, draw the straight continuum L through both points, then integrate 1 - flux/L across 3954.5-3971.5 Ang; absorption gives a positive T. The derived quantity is 2.9 Ang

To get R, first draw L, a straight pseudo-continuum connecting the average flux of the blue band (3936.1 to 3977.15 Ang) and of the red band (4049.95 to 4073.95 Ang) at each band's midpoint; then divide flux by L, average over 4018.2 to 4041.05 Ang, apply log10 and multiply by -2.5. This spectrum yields -0.20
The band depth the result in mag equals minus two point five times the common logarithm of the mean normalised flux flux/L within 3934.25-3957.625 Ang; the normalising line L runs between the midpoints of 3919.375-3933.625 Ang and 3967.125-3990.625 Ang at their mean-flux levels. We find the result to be -0.10 mag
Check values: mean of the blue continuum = 3.48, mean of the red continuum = 5.7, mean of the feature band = 4.78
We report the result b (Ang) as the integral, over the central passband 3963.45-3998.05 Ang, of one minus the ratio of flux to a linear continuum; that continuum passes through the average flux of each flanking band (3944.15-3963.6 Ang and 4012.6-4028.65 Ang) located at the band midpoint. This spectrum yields 4.8 Ang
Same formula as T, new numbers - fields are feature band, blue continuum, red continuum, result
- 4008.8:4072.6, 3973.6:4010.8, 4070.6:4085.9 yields -2.4 Ang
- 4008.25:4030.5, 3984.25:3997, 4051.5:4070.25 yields -1.6 Ang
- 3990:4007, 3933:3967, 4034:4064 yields -4.6 Ang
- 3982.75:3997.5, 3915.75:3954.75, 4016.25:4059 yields -3.1 Ang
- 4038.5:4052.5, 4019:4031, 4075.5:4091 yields 1.0 Ang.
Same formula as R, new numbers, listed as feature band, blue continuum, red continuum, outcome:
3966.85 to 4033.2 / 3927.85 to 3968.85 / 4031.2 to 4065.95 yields -0.188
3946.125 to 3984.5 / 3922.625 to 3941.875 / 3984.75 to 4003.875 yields 0.074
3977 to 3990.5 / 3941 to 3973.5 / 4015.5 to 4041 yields -0.238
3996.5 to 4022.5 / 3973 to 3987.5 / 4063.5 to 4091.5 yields -0.163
